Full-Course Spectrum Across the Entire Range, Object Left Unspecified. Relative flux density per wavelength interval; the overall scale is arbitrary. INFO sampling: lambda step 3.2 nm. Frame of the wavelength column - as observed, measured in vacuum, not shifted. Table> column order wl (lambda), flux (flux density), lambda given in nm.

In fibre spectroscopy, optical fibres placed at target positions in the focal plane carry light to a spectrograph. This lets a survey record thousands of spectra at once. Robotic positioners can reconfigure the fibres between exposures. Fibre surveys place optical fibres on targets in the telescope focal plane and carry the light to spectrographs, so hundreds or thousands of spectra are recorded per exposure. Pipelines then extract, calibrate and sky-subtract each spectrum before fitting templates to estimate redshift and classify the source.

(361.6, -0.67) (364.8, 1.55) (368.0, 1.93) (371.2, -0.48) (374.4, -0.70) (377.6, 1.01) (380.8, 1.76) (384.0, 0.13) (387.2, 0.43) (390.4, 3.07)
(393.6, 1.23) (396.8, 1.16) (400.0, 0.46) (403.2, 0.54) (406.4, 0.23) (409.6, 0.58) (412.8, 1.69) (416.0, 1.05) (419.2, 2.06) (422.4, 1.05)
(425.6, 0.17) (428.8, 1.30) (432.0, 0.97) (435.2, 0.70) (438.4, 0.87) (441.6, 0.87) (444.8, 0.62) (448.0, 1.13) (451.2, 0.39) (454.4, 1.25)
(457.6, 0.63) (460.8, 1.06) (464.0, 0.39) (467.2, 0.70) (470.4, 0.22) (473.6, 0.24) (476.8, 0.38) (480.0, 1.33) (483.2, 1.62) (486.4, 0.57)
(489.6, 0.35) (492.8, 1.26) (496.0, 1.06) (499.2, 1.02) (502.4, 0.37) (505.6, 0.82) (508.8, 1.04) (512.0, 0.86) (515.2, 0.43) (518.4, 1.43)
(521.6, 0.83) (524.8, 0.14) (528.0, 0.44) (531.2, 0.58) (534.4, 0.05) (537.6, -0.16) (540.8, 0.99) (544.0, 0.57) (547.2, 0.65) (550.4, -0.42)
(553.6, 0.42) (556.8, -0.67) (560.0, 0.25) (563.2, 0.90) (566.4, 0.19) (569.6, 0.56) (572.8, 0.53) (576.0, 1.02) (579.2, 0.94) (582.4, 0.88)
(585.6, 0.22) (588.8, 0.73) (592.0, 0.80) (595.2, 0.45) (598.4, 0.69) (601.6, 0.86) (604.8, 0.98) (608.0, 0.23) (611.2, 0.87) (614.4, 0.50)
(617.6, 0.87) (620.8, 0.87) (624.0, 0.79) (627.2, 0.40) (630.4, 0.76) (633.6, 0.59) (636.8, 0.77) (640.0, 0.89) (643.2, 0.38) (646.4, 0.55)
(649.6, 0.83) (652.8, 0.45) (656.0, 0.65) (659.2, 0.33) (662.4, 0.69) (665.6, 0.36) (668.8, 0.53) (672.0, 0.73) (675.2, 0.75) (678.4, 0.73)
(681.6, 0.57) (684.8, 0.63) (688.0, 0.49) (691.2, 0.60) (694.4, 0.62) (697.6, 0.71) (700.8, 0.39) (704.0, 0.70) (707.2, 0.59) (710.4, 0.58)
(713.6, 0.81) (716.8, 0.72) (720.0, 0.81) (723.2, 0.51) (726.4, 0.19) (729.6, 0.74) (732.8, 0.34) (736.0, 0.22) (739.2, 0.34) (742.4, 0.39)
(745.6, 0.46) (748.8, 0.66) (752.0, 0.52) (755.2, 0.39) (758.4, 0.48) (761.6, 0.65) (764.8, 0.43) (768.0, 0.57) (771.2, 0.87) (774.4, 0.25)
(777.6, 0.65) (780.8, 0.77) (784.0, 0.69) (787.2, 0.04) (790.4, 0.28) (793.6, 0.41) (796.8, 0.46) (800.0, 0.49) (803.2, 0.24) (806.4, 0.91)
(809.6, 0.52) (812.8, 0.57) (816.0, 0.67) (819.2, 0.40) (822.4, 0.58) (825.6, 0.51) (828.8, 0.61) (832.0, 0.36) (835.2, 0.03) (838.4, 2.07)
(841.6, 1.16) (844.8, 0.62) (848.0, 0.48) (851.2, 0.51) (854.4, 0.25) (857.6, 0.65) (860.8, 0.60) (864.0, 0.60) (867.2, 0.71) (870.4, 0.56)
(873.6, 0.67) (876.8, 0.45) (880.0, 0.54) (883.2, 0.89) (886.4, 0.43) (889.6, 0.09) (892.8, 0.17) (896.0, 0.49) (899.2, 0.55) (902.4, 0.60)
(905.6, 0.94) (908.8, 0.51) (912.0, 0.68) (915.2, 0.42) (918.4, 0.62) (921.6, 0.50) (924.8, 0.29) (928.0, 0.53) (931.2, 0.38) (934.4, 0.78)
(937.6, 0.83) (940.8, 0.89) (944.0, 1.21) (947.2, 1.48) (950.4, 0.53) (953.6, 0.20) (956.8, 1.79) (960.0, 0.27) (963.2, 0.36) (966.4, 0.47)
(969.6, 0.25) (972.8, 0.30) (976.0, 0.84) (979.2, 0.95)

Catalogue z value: 1.253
